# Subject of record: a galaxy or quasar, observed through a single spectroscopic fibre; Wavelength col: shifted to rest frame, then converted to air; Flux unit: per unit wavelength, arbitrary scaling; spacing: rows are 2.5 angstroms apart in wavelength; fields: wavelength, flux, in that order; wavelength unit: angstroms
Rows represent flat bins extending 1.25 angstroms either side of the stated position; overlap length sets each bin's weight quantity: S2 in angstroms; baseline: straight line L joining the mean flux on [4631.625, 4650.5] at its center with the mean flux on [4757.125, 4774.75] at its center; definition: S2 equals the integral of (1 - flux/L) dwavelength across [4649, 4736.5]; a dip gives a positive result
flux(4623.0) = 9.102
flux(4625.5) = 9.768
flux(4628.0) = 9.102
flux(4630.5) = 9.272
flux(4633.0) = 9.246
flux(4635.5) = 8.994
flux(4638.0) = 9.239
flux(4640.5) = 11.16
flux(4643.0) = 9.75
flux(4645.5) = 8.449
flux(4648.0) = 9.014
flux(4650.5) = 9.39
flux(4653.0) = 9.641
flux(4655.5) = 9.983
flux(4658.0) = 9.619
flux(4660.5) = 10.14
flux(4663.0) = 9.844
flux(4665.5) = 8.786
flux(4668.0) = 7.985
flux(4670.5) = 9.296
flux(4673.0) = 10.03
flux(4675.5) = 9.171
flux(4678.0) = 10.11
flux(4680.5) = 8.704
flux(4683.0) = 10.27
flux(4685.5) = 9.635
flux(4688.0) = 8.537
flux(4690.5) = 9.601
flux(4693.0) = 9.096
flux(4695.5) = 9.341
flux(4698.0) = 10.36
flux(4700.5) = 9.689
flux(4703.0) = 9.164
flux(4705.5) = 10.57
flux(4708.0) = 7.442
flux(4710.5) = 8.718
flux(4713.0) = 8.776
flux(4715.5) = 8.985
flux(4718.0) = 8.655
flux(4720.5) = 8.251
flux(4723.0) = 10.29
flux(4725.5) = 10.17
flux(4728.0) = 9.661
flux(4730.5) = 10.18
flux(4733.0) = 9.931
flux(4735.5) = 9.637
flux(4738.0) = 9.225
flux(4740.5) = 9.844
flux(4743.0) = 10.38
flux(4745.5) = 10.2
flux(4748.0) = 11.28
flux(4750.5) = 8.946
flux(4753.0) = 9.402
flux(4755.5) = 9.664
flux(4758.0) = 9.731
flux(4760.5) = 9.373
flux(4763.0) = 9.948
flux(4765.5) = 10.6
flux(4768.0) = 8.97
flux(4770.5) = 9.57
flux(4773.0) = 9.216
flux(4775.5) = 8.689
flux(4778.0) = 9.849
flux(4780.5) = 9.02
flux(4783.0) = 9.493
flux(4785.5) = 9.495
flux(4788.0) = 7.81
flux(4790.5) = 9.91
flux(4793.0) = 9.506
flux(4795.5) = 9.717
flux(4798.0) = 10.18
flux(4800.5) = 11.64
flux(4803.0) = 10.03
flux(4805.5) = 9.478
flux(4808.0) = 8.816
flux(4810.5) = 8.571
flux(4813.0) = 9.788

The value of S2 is 0.64 angstroms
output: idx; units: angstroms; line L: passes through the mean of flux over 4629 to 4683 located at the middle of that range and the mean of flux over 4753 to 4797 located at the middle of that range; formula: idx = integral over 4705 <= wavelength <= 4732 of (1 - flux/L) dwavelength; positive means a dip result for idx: 0.7 angstroms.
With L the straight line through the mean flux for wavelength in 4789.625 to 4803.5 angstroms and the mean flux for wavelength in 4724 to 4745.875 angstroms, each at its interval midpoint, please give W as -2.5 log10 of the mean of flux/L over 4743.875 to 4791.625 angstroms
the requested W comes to 0.06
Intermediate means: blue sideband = 9.91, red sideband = 10.2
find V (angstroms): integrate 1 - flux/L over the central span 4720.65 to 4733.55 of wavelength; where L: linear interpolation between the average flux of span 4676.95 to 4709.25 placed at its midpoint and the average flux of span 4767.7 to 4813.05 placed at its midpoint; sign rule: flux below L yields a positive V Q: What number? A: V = -0.6 angstroms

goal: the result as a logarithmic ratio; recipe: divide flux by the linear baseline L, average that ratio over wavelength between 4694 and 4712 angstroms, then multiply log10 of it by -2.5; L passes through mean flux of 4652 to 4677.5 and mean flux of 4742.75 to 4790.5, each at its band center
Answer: 0.02 mag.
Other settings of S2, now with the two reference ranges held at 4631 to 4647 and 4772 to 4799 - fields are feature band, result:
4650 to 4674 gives -0.1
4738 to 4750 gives -1.1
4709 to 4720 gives 0.8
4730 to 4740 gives -0.4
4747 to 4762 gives -0.5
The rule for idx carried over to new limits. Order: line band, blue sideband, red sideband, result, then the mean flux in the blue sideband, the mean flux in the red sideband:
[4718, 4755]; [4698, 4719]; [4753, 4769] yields -1.4 angstroms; 9.08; 9.7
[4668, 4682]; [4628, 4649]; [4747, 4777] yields 0.1 angstroms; 9.38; 9.6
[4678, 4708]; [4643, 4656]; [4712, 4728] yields -0.7 angstroms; 9.3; 9.23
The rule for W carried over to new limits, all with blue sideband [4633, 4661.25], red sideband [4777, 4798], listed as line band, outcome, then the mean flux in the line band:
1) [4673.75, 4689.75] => 0.01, 9.43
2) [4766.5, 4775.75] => 0.03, 9.2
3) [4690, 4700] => -0.01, 9.61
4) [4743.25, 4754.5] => -0.06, 9.99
